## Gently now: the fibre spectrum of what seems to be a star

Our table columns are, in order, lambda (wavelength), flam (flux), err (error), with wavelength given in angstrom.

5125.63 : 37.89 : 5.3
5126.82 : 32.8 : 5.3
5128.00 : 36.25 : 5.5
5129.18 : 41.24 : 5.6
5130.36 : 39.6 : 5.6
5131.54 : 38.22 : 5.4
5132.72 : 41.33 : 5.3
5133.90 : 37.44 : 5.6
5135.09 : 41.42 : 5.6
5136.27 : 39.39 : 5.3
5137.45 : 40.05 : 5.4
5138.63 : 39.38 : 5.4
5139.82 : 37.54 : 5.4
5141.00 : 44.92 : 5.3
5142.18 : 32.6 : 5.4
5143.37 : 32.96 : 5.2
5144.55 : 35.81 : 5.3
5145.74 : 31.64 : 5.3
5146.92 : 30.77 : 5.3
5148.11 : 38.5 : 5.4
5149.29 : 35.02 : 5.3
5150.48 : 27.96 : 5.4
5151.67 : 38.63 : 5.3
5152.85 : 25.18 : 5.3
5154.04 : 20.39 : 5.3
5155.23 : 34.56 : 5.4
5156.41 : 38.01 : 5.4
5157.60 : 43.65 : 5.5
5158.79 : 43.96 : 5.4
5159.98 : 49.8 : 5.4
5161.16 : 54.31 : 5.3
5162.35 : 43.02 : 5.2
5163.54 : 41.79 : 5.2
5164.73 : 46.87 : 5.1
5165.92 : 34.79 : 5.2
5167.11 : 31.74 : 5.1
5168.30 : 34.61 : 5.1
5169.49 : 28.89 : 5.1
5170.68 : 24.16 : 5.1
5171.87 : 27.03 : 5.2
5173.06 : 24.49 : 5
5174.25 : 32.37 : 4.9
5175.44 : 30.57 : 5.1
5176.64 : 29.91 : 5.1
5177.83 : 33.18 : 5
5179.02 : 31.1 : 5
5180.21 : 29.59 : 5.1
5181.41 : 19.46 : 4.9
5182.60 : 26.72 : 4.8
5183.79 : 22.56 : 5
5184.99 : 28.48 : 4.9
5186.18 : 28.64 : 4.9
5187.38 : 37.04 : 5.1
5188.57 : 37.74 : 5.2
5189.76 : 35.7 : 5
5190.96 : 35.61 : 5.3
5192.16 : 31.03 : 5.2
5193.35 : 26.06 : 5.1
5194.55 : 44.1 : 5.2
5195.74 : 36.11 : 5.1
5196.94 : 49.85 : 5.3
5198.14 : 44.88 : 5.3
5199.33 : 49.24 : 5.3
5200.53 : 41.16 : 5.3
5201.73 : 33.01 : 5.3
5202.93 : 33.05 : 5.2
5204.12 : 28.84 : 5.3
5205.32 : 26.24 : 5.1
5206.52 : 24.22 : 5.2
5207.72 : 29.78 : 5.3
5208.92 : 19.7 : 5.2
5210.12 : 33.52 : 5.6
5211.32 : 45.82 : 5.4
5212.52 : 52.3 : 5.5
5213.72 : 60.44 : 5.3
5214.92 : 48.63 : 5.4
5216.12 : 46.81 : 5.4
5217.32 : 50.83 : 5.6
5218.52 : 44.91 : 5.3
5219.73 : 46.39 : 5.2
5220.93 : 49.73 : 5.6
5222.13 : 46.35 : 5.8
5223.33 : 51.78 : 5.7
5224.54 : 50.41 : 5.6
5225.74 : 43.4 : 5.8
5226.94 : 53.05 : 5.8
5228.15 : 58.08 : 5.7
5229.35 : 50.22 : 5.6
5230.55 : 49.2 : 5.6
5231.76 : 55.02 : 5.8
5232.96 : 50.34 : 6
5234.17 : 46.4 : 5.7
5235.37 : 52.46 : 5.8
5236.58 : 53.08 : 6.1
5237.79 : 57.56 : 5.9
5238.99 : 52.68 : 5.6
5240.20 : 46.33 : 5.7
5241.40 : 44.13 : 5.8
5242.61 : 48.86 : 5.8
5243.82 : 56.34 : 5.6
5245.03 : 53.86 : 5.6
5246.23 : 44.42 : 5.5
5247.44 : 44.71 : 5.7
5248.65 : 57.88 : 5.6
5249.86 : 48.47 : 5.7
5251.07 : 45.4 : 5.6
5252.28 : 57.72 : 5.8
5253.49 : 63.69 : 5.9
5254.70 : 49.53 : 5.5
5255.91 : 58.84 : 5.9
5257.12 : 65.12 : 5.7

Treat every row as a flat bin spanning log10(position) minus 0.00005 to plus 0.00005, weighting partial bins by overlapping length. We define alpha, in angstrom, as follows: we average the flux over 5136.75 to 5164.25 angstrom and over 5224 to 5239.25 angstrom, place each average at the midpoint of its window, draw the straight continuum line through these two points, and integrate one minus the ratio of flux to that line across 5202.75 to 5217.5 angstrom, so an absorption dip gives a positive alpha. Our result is 3.01 angstrom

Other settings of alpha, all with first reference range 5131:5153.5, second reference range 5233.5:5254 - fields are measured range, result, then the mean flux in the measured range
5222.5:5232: -0.4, 51.1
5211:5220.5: -0.5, 49.6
